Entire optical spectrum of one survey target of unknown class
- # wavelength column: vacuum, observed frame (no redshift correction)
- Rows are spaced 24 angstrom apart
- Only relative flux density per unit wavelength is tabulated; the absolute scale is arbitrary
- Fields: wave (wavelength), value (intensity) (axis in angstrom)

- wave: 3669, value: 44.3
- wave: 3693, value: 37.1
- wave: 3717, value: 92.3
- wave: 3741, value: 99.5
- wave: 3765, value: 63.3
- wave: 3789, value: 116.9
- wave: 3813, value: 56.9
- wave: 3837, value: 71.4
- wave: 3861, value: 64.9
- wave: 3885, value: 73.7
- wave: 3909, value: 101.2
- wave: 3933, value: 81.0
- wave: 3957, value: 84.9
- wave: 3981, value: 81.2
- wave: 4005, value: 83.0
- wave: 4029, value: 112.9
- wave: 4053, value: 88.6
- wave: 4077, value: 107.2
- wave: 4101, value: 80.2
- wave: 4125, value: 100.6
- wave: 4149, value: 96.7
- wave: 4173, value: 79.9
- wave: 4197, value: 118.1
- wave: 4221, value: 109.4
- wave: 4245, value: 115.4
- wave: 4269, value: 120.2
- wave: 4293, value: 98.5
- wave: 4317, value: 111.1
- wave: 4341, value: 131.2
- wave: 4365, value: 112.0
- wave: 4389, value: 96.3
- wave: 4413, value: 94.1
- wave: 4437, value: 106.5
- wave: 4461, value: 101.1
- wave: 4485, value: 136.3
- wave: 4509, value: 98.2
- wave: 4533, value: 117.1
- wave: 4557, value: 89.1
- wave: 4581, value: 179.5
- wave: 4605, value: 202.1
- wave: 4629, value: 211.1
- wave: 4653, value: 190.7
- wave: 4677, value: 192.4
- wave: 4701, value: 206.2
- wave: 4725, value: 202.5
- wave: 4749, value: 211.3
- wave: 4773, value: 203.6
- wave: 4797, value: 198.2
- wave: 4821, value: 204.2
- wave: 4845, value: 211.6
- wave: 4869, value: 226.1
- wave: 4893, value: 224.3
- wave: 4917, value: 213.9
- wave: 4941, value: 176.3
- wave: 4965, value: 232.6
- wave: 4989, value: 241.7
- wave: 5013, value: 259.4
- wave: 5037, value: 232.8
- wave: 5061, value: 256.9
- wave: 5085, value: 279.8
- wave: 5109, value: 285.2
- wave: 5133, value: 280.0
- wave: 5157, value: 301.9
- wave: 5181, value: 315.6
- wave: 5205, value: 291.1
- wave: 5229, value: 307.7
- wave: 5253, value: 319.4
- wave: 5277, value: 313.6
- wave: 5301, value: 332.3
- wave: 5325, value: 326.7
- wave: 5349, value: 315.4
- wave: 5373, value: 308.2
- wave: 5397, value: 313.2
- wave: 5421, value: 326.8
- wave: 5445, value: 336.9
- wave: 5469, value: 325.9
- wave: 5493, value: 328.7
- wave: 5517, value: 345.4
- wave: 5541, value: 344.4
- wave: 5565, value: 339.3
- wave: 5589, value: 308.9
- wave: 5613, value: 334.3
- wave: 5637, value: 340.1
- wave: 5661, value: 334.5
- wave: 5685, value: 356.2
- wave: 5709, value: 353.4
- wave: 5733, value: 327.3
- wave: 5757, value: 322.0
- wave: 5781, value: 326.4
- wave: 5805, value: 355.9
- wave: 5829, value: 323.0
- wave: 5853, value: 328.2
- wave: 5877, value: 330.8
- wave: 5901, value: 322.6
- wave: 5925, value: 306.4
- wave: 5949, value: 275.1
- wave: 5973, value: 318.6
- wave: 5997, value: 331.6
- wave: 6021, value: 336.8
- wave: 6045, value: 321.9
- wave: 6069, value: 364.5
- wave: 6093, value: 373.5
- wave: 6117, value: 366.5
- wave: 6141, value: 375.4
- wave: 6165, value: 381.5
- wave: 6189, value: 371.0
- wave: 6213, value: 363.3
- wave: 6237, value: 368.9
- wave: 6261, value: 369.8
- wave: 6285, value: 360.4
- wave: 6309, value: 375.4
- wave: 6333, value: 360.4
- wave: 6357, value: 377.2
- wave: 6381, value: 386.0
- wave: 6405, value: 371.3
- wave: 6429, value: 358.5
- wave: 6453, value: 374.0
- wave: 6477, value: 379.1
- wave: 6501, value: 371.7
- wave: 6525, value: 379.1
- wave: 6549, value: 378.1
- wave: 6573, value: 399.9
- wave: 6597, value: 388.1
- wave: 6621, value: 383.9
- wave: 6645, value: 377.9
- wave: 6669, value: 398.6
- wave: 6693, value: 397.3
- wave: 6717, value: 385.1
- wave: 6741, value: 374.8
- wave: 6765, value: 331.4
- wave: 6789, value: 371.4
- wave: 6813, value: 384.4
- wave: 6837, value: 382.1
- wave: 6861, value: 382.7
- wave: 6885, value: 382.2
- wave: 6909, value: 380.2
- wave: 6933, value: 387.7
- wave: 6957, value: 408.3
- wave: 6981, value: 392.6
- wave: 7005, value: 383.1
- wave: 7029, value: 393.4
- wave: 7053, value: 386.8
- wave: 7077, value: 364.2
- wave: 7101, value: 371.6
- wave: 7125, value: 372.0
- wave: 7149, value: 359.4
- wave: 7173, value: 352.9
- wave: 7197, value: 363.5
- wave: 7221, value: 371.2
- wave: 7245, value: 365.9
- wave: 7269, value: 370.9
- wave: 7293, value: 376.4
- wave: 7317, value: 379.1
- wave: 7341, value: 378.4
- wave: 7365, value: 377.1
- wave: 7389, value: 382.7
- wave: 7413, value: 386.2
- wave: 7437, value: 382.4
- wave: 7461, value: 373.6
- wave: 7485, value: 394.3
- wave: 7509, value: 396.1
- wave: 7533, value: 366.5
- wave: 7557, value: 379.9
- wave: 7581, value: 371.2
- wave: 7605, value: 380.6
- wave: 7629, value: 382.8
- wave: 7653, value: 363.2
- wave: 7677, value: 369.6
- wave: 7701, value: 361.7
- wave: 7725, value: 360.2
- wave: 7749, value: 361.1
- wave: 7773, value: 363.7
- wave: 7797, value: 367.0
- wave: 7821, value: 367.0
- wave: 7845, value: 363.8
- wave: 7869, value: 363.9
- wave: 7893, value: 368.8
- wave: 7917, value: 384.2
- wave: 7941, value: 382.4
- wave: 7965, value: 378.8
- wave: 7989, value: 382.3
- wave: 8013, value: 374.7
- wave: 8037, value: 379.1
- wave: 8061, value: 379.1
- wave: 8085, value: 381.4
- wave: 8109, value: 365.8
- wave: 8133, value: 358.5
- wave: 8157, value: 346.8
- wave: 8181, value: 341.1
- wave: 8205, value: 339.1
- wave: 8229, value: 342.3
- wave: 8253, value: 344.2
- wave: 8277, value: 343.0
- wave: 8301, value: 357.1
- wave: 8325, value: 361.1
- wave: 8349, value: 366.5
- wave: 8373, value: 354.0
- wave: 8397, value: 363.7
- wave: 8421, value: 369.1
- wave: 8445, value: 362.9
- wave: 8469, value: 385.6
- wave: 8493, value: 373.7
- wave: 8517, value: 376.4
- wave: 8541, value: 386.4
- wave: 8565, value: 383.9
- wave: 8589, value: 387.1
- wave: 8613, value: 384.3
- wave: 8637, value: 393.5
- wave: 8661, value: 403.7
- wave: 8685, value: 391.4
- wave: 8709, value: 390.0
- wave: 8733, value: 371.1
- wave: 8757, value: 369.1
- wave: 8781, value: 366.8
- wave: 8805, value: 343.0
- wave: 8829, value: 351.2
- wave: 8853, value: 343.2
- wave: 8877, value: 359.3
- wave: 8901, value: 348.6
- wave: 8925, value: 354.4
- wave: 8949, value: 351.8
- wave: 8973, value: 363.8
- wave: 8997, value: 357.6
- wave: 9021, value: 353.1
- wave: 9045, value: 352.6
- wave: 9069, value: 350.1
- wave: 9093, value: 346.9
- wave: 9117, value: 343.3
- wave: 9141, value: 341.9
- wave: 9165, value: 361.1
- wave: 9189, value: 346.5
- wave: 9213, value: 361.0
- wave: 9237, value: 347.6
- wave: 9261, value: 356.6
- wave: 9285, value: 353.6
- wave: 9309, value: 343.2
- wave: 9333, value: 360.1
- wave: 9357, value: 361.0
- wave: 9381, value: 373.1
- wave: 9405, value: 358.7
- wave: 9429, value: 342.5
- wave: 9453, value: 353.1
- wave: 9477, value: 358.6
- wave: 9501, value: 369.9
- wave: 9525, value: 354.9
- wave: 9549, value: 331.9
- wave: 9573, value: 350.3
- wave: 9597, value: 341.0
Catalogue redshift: 0.149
